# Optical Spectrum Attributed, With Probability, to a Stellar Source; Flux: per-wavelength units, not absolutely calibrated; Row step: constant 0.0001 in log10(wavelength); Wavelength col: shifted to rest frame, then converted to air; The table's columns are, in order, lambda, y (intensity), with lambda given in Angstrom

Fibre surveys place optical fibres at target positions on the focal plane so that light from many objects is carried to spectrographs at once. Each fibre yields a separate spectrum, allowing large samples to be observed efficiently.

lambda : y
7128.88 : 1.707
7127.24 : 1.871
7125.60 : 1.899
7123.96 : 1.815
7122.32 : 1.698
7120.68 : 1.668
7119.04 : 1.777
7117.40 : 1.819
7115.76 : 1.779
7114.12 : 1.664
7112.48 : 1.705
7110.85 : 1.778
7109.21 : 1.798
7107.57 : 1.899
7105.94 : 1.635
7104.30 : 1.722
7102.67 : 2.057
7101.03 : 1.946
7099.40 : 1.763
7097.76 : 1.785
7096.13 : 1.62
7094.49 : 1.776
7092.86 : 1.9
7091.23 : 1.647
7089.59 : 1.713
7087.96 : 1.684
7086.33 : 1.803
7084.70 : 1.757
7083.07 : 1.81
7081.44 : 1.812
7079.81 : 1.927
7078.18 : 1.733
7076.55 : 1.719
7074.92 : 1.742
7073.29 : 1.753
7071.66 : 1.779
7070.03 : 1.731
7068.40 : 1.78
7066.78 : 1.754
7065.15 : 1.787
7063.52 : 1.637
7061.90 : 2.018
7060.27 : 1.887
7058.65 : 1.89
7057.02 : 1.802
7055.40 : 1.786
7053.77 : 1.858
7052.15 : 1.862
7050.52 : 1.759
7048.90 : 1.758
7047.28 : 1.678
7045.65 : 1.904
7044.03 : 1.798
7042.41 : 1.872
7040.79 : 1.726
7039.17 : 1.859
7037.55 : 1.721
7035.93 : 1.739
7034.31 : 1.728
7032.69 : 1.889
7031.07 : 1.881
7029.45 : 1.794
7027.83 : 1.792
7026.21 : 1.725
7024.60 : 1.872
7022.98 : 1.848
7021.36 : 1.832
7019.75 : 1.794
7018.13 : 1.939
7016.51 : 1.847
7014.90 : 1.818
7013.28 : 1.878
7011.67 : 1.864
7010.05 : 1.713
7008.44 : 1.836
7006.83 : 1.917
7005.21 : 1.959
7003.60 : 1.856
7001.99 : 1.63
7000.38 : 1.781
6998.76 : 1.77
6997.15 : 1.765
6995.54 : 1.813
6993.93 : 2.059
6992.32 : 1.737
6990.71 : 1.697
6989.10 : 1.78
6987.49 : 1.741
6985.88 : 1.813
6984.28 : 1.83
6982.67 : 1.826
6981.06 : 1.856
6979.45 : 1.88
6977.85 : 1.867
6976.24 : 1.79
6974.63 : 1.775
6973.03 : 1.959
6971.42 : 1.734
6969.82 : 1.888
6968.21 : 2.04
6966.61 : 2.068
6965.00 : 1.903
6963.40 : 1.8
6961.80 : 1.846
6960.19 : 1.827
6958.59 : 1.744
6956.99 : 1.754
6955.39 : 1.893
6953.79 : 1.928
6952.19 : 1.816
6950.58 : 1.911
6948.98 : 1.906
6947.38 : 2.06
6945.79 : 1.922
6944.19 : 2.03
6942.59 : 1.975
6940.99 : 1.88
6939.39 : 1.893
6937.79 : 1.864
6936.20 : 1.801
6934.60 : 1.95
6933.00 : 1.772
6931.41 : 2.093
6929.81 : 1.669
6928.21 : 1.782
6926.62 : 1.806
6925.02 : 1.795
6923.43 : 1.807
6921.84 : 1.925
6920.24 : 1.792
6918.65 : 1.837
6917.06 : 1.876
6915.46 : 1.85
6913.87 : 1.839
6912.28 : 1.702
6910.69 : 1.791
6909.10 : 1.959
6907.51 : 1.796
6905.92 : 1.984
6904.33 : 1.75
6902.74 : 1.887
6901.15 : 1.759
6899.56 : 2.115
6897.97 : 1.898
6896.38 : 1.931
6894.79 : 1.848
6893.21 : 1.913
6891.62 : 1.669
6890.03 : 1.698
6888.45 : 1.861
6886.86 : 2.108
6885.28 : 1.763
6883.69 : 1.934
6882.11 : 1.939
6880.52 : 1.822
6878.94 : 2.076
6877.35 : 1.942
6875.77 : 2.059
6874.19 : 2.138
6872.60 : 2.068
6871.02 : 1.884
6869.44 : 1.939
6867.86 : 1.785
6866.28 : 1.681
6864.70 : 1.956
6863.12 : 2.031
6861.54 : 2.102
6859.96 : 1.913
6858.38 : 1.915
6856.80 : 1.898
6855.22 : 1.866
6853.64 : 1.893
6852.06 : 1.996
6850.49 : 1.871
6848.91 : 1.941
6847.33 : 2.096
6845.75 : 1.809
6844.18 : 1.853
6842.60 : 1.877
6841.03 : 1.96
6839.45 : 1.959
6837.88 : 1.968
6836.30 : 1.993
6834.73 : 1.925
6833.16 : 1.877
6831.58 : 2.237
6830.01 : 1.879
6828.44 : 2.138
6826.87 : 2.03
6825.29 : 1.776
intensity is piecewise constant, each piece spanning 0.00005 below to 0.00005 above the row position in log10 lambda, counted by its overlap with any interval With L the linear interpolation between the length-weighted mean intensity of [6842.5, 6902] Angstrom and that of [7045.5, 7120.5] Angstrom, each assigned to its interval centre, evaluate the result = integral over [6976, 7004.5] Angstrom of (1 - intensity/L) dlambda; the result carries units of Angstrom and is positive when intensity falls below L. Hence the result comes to 0.6 Angstrom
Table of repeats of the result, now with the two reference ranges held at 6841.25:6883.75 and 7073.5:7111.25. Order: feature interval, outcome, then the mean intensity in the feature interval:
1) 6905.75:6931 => 1.0 Angstrom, 1.83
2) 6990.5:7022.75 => 0.2 Angstrom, 1.83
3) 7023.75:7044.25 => 0.3 Angstrom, 1.8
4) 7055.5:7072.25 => 0.0 Angstrom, 1.81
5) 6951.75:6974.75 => 0.0 Angstrom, 1.87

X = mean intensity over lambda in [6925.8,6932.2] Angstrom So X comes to 1.83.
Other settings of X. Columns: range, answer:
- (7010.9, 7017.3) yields 1.85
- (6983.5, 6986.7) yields 1.83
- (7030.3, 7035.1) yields 1.83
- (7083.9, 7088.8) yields 1.75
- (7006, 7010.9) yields 1.82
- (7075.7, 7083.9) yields 1.8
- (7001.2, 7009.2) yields 1.84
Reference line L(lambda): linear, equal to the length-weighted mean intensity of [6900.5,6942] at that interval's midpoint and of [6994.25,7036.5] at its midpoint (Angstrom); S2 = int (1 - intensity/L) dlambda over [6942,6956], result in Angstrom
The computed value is -0.8 Angstrom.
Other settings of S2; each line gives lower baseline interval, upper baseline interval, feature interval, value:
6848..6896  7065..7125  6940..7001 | -0.2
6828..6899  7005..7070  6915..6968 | 0.2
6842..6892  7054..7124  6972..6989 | 0.2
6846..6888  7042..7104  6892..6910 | 0.3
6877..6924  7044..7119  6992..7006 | 0.0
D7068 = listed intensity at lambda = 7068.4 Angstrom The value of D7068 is 1.78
